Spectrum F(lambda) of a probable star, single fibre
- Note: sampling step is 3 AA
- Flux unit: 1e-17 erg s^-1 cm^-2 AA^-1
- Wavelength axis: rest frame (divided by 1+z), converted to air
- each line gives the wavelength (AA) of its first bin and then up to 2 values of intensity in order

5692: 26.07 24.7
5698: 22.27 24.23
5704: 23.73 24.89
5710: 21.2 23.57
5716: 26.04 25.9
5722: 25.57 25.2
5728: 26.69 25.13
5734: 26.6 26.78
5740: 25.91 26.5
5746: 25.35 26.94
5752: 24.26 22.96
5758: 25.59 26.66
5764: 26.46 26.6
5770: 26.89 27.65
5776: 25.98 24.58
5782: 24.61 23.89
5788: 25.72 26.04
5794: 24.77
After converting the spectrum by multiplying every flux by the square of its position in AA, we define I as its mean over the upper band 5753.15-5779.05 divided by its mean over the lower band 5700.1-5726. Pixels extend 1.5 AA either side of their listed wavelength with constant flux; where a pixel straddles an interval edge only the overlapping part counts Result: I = 1.1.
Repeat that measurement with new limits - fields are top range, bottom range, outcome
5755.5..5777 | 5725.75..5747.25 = 1.02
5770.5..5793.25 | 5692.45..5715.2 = 1.11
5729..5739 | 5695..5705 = 1.12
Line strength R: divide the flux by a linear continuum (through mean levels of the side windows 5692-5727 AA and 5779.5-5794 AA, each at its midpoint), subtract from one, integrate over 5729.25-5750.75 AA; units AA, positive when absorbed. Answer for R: -1.3 AA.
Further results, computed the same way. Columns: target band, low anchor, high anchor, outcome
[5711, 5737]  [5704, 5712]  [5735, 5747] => -1.0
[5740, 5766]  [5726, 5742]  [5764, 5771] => 0.8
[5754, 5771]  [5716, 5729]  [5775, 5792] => -0.4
